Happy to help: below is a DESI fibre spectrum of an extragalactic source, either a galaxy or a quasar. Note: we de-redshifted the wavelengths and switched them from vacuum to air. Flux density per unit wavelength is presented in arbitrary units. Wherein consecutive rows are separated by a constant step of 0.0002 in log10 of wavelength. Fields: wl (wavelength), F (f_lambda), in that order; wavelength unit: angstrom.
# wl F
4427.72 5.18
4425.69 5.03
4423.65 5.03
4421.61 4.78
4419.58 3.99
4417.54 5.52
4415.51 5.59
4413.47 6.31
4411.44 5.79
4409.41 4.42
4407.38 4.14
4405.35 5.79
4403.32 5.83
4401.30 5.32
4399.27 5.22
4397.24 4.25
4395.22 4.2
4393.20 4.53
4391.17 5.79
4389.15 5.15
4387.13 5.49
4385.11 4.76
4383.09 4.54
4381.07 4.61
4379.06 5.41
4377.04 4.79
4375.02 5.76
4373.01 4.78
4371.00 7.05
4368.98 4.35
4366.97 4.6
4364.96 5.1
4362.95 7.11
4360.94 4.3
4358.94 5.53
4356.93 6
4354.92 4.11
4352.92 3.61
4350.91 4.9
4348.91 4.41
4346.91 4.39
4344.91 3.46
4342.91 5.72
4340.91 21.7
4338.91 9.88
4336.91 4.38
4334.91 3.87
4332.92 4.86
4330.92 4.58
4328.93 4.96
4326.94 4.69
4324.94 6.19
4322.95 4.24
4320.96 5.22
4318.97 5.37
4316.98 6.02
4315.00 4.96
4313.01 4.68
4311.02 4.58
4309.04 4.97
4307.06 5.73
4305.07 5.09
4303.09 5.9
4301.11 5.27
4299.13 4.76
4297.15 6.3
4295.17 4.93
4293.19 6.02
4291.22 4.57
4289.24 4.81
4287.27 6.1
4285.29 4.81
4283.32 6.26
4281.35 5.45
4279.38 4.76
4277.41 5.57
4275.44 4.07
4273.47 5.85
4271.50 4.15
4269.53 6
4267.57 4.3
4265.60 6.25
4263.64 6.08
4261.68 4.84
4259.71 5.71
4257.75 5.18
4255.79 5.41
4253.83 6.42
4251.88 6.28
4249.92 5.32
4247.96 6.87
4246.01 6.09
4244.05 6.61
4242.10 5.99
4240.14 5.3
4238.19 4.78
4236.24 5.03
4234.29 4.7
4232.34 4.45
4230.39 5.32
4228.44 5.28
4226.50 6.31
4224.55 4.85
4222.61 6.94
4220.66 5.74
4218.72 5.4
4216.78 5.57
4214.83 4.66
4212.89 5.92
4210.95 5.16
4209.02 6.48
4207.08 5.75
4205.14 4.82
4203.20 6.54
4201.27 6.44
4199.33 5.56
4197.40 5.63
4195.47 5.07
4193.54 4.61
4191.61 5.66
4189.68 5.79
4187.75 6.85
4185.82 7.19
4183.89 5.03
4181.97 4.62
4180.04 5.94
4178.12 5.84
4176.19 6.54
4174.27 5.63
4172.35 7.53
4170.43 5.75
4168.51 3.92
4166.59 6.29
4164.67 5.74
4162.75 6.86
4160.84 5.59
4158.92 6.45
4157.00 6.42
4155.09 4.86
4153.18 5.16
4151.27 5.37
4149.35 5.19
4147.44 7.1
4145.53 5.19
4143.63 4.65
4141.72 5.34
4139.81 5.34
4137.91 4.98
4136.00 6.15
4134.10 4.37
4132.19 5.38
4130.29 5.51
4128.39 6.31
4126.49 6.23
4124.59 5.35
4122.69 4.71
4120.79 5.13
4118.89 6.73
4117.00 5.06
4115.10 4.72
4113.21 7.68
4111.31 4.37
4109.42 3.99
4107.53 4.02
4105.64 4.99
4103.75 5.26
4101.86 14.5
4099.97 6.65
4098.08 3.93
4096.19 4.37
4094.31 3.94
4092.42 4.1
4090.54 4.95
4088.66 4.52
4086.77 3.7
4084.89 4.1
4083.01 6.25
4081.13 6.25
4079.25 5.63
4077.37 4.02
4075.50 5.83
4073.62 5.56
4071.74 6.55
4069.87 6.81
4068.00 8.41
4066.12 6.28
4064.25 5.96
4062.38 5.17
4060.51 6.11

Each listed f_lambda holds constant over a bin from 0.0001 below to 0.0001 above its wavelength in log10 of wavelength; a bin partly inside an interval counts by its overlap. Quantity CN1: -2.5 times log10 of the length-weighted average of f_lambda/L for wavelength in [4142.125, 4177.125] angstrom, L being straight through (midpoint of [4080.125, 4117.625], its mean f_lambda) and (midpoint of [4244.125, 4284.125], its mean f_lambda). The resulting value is -0.07 mag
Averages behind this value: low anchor 5.37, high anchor 5.56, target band 5.78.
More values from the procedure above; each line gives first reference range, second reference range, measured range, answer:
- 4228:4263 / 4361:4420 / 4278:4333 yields 0.034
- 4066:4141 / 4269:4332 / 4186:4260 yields -0.062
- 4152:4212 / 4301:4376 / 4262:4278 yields 0.084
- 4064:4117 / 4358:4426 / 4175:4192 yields -0.092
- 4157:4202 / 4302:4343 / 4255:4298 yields 0.130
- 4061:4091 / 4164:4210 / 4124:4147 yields 0.056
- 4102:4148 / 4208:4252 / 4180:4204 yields -0.036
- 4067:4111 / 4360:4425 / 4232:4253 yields -0.056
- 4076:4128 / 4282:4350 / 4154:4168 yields -0.091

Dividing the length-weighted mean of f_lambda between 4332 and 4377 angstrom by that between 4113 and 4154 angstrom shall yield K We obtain 1.07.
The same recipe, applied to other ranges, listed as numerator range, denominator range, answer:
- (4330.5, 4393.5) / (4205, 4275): 1.01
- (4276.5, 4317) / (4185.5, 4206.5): 0.91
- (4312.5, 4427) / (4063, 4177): 0.96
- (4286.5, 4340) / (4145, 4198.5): 0.92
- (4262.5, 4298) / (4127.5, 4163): 0.96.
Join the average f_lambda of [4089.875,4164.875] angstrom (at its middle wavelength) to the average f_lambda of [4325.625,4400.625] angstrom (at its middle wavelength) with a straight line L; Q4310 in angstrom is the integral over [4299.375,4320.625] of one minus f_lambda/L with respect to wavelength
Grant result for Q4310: 1.0 angstrom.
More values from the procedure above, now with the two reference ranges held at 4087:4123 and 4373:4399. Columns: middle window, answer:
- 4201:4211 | -1.21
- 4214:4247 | -1.67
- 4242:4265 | -3.24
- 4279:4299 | -1.11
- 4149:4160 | -0.52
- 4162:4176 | -1.73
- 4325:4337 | 0.81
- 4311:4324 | 0.03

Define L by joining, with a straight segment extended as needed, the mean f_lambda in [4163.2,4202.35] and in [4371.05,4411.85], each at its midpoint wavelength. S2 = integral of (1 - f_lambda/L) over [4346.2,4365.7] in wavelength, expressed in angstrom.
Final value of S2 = 0.9 angstrom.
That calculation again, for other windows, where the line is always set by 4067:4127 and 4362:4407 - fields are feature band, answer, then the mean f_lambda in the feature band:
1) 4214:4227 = -0.54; 5.62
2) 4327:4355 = -4.46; 6.08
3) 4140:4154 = 0.19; 5.43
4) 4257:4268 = -0.22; 5.45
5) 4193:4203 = -0.28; 5.59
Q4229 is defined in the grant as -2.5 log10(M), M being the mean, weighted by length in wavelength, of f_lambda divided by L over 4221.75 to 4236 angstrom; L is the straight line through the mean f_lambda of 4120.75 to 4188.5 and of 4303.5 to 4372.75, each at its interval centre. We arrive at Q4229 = 0.05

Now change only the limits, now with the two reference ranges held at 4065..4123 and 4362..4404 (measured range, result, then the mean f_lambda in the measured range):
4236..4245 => -0.04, 5.58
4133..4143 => 0.06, 5.22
